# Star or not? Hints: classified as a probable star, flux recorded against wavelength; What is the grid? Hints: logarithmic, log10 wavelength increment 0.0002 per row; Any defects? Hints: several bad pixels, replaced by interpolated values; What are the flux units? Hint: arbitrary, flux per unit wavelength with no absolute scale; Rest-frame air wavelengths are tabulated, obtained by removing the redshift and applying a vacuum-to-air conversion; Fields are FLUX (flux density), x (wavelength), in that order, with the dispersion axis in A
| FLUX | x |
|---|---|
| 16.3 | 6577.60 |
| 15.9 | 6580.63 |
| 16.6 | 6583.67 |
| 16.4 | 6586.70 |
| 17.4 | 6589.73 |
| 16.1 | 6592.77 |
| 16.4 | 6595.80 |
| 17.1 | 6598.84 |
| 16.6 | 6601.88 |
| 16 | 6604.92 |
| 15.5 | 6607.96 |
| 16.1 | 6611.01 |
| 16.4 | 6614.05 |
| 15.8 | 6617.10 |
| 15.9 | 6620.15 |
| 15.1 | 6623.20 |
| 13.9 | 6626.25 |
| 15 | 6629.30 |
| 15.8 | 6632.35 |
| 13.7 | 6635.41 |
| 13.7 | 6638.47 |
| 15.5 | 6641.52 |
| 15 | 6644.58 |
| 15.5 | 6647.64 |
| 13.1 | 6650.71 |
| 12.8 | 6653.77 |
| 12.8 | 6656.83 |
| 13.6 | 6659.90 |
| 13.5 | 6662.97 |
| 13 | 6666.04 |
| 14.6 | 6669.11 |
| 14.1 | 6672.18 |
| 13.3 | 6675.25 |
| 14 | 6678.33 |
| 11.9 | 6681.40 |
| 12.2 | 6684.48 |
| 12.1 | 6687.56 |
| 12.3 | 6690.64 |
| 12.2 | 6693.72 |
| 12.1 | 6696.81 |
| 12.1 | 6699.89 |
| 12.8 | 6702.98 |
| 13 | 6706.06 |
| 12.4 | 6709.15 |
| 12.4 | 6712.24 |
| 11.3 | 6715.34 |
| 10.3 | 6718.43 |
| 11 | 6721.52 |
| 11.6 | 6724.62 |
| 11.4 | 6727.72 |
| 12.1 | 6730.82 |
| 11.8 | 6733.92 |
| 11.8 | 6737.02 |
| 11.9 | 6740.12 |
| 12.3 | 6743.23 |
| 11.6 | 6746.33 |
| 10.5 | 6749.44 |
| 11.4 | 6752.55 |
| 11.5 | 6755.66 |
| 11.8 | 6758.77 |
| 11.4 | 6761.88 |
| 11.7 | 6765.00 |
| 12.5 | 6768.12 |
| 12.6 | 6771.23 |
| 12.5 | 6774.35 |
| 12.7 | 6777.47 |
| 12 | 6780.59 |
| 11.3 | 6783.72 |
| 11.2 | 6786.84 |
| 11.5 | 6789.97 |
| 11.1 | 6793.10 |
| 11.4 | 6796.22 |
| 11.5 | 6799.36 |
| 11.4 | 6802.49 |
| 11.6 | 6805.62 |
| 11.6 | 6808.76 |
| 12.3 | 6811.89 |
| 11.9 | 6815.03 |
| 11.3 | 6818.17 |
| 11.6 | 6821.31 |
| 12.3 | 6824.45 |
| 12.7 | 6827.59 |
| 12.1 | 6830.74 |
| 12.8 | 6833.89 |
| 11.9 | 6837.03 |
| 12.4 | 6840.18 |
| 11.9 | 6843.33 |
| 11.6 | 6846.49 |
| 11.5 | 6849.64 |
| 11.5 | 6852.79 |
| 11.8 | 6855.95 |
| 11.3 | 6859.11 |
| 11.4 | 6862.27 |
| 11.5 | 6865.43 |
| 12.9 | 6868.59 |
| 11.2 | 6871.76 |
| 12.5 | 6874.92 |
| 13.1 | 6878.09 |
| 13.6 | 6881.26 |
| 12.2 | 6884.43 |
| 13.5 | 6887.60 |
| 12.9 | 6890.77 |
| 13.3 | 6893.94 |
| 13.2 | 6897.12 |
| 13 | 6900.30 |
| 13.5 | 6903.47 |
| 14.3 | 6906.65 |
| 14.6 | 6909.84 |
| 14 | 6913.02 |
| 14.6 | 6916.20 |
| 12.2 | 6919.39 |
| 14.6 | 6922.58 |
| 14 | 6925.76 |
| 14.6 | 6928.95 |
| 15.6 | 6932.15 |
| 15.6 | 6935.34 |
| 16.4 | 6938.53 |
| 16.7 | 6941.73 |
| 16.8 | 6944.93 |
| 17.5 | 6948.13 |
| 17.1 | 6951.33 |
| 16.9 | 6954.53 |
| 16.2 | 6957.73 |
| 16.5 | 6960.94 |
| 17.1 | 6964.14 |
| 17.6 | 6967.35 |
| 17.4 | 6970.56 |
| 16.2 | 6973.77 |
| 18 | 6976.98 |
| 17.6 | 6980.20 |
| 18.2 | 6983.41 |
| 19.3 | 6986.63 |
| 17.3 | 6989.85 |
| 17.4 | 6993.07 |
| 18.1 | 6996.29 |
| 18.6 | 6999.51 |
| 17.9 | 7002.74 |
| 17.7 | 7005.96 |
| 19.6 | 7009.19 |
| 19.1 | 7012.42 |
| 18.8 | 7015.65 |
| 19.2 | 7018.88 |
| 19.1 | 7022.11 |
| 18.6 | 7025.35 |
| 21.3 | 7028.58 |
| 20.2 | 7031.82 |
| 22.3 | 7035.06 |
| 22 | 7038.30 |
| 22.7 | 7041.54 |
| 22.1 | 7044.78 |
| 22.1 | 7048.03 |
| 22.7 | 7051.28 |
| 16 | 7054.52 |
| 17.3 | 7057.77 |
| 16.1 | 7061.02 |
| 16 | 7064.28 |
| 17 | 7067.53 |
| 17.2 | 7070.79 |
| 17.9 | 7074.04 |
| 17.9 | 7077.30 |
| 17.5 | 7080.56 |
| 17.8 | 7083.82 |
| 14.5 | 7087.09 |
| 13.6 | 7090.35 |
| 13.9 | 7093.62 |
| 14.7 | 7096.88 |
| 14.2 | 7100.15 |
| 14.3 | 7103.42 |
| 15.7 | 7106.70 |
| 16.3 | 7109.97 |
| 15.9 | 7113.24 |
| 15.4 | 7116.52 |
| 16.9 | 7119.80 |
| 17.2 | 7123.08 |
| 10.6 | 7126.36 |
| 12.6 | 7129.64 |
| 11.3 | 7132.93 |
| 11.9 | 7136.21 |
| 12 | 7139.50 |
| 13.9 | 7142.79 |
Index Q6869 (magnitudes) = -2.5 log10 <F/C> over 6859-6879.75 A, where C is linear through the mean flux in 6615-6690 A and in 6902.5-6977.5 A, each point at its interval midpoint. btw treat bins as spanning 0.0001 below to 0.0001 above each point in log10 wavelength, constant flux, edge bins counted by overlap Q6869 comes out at 0.26 mag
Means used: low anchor 14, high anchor 15.7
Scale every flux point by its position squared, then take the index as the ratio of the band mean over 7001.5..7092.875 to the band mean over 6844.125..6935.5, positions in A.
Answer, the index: 1.50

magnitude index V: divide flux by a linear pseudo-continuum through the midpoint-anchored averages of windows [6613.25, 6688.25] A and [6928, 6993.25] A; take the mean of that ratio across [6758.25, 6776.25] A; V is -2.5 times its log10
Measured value 0.24 mag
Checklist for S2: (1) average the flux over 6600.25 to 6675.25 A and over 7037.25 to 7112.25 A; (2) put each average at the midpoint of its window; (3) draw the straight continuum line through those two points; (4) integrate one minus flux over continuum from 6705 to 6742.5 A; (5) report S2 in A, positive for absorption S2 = 8.5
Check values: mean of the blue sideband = 14.7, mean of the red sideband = 17.3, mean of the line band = 11.7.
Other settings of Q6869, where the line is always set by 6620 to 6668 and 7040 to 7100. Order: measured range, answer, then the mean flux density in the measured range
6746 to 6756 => 0.32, 11.2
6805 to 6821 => 0.30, 11.7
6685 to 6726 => 0.22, 12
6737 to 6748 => 0.25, 11.9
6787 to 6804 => 0.33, 11.4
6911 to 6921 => 0.19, 13.6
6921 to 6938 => 0.10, 15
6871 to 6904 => 0.24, 12.9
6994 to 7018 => -0.09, 18.5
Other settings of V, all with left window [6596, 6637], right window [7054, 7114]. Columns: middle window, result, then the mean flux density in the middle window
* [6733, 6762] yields 0.33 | 11.6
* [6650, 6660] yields 0.20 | 13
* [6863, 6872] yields 0.31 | 11.9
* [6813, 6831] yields 0.30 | 12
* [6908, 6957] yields 0.03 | 15.4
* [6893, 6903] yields 0.20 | 13.2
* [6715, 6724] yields 0.40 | 10.9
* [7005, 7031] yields -0.20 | 19.2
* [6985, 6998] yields -0.14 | 18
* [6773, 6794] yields 0.32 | 11.8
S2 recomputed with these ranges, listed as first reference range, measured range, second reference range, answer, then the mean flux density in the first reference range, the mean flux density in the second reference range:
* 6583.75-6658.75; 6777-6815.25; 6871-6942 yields 7.5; 15.3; 13.9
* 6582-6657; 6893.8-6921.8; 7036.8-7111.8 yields 5.0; 15.4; 17.4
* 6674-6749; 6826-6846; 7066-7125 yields 1.6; 12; 16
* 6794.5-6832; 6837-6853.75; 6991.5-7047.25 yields 1.6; 11.8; 19.7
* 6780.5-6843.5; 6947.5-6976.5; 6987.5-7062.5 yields 0.3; 11.8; 19.4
